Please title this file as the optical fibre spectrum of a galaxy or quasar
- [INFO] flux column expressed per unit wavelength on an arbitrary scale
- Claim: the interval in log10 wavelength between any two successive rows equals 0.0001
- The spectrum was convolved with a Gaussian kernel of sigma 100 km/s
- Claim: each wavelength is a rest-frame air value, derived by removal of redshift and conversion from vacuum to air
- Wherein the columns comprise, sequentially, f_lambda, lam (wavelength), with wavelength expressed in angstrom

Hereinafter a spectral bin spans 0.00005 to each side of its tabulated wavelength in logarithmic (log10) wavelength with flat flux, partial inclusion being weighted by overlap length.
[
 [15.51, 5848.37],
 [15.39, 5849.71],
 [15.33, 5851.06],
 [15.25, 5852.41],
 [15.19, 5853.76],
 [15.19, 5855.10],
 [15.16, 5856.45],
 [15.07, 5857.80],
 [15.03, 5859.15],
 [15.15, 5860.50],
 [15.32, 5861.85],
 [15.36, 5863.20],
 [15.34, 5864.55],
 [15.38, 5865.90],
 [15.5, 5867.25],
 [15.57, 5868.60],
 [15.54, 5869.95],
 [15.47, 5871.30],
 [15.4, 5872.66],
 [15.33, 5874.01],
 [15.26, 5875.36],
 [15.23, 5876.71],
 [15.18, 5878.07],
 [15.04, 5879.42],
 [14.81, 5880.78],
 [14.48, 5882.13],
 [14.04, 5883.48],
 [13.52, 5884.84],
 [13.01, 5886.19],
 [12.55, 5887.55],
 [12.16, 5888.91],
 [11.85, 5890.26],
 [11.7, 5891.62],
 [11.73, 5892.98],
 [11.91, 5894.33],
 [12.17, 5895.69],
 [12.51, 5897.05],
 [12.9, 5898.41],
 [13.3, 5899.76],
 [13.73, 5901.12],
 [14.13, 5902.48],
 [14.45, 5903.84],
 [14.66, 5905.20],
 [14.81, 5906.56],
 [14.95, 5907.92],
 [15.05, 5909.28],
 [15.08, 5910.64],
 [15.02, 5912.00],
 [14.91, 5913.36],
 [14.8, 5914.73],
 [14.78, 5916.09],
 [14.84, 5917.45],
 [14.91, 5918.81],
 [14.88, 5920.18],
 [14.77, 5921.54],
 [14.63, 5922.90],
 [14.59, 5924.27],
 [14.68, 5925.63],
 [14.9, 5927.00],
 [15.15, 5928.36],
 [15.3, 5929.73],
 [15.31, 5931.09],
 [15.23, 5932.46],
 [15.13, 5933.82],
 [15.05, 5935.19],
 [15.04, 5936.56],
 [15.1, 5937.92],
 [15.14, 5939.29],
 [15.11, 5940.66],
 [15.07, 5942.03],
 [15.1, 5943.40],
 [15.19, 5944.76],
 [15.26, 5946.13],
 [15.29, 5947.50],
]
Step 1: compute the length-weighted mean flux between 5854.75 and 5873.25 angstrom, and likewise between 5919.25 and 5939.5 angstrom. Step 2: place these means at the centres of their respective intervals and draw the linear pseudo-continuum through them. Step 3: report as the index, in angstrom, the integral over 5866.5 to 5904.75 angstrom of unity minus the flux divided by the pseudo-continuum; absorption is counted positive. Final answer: 3.3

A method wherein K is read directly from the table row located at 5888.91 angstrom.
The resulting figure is 12.16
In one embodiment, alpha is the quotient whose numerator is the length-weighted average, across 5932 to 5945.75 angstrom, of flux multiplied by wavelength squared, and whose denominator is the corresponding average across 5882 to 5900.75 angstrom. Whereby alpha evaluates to 1.21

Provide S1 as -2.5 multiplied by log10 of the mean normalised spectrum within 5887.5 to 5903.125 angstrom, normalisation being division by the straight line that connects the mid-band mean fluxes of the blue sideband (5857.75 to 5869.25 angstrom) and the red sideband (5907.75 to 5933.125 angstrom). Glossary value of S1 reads 0.20 mag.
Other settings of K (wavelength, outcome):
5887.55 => 12.55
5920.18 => 14.88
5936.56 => 15.04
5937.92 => 15.1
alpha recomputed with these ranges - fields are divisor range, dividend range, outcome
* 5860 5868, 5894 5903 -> 0.85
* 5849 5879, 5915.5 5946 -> 1.00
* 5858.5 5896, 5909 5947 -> 1.07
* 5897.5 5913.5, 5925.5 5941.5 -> 1.06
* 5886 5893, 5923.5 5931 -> 1.25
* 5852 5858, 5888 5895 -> 0.79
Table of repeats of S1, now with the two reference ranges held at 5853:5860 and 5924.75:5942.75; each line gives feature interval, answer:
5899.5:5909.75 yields 0.05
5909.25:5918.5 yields 0.01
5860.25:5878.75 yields -0.02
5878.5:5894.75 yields 0.15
